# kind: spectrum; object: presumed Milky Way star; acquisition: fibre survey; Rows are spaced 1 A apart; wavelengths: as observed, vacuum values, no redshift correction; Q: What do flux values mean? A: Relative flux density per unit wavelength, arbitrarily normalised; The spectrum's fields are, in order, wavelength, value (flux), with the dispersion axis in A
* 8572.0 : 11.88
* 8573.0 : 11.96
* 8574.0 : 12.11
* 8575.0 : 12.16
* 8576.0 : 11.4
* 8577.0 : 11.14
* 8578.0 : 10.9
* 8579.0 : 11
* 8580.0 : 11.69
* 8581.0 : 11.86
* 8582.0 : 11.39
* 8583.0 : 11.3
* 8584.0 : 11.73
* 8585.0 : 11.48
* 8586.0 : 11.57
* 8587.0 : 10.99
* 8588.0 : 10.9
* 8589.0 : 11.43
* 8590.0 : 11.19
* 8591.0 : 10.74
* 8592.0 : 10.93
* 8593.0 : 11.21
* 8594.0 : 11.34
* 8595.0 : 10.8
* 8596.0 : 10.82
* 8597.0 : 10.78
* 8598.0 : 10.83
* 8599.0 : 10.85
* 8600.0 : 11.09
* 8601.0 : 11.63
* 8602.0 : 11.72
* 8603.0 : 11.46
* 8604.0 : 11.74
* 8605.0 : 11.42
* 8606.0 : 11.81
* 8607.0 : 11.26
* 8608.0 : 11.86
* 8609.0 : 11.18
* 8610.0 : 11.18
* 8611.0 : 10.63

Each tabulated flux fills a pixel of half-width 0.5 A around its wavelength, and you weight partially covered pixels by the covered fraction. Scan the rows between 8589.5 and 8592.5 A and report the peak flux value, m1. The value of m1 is 11.19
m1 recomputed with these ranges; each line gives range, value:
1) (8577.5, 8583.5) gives 11.86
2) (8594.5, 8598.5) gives 10.83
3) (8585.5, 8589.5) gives 11.57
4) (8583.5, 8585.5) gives 11.73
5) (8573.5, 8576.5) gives 12.16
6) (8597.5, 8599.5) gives 10.85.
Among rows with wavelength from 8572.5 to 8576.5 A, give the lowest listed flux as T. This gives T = 11.4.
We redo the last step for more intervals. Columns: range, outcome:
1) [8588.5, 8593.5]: 10.74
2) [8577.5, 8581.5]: 10.9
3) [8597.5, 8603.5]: 10.83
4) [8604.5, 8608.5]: 11.26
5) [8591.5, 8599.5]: 10.78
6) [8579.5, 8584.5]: 11.3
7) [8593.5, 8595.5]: 10.8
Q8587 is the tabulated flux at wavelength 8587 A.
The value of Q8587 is 10.99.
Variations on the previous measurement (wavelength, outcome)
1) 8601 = 11.63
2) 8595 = 10.8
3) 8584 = 11.73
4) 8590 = 11.19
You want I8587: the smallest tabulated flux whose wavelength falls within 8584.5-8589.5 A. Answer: 10.9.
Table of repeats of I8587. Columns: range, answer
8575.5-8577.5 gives 11.14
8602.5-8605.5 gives 11.42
